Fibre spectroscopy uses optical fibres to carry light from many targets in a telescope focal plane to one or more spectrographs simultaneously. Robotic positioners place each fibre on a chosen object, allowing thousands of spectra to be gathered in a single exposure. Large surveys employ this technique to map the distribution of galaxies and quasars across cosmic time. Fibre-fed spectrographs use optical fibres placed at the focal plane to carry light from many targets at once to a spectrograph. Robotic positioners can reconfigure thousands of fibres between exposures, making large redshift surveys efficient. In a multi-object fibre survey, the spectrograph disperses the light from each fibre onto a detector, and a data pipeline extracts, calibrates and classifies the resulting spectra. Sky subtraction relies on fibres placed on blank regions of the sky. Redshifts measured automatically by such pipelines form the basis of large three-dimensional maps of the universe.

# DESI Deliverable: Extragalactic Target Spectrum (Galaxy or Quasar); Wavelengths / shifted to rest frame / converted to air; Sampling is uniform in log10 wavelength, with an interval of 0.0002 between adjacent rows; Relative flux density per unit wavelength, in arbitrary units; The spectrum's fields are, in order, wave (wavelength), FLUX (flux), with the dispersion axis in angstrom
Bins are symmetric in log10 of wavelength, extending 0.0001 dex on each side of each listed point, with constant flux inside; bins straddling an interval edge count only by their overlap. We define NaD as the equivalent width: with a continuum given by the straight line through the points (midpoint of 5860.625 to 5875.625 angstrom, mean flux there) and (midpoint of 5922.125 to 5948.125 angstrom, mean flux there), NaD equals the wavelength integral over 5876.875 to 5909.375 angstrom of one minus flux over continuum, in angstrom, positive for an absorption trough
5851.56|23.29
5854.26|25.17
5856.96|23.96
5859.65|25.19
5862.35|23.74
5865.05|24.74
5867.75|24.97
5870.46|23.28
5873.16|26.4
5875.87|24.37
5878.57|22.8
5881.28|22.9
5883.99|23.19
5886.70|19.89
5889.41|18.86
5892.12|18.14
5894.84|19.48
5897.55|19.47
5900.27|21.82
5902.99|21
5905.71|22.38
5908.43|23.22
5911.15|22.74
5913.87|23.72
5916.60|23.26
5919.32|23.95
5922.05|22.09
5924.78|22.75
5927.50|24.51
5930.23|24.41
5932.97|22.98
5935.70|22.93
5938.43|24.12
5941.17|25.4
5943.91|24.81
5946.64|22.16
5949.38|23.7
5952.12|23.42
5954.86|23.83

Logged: 4.2 angstrom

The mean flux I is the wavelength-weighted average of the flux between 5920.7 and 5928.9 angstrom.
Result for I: 23.1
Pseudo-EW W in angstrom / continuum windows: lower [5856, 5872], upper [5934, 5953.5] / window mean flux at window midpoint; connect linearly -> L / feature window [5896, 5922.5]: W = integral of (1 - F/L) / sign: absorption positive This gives 1.8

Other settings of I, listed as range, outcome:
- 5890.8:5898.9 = 19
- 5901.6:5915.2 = 22.6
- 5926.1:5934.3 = 24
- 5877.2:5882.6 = 22.9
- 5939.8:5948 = 24.1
